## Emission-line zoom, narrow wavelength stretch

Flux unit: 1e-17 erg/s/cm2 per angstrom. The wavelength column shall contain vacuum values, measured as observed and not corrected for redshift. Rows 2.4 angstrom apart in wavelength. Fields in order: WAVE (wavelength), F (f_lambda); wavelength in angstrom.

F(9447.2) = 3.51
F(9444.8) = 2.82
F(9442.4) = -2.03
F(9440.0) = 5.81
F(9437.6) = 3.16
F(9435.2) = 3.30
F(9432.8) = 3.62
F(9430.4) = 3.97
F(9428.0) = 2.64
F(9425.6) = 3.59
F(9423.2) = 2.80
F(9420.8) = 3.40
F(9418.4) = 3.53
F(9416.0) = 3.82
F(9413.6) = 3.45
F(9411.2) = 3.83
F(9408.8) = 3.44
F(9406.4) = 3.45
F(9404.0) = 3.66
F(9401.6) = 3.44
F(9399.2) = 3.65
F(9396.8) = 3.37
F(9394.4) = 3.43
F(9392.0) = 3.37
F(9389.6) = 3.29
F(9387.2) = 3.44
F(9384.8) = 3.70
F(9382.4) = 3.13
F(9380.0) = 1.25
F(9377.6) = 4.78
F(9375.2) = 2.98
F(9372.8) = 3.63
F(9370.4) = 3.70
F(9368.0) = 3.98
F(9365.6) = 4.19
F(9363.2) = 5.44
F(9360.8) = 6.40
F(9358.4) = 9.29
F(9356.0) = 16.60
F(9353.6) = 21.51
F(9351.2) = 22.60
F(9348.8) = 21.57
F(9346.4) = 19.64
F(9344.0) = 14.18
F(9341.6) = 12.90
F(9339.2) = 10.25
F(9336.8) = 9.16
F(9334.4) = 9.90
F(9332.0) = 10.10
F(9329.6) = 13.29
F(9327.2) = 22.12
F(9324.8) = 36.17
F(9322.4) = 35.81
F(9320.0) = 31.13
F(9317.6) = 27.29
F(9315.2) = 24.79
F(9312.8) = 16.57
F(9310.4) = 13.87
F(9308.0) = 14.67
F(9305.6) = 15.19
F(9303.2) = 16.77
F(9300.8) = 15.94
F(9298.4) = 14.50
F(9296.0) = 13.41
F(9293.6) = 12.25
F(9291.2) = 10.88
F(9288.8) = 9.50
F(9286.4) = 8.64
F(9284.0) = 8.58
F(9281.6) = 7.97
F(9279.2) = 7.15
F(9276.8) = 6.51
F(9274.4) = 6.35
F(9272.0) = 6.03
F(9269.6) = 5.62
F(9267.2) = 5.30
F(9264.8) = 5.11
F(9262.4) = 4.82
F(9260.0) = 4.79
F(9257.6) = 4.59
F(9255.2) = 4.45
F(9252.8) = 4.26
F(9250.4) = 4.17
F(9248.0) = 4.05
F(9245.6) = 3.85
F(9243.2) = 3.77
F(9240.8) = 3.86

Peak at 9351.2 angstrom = [N II] 6583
